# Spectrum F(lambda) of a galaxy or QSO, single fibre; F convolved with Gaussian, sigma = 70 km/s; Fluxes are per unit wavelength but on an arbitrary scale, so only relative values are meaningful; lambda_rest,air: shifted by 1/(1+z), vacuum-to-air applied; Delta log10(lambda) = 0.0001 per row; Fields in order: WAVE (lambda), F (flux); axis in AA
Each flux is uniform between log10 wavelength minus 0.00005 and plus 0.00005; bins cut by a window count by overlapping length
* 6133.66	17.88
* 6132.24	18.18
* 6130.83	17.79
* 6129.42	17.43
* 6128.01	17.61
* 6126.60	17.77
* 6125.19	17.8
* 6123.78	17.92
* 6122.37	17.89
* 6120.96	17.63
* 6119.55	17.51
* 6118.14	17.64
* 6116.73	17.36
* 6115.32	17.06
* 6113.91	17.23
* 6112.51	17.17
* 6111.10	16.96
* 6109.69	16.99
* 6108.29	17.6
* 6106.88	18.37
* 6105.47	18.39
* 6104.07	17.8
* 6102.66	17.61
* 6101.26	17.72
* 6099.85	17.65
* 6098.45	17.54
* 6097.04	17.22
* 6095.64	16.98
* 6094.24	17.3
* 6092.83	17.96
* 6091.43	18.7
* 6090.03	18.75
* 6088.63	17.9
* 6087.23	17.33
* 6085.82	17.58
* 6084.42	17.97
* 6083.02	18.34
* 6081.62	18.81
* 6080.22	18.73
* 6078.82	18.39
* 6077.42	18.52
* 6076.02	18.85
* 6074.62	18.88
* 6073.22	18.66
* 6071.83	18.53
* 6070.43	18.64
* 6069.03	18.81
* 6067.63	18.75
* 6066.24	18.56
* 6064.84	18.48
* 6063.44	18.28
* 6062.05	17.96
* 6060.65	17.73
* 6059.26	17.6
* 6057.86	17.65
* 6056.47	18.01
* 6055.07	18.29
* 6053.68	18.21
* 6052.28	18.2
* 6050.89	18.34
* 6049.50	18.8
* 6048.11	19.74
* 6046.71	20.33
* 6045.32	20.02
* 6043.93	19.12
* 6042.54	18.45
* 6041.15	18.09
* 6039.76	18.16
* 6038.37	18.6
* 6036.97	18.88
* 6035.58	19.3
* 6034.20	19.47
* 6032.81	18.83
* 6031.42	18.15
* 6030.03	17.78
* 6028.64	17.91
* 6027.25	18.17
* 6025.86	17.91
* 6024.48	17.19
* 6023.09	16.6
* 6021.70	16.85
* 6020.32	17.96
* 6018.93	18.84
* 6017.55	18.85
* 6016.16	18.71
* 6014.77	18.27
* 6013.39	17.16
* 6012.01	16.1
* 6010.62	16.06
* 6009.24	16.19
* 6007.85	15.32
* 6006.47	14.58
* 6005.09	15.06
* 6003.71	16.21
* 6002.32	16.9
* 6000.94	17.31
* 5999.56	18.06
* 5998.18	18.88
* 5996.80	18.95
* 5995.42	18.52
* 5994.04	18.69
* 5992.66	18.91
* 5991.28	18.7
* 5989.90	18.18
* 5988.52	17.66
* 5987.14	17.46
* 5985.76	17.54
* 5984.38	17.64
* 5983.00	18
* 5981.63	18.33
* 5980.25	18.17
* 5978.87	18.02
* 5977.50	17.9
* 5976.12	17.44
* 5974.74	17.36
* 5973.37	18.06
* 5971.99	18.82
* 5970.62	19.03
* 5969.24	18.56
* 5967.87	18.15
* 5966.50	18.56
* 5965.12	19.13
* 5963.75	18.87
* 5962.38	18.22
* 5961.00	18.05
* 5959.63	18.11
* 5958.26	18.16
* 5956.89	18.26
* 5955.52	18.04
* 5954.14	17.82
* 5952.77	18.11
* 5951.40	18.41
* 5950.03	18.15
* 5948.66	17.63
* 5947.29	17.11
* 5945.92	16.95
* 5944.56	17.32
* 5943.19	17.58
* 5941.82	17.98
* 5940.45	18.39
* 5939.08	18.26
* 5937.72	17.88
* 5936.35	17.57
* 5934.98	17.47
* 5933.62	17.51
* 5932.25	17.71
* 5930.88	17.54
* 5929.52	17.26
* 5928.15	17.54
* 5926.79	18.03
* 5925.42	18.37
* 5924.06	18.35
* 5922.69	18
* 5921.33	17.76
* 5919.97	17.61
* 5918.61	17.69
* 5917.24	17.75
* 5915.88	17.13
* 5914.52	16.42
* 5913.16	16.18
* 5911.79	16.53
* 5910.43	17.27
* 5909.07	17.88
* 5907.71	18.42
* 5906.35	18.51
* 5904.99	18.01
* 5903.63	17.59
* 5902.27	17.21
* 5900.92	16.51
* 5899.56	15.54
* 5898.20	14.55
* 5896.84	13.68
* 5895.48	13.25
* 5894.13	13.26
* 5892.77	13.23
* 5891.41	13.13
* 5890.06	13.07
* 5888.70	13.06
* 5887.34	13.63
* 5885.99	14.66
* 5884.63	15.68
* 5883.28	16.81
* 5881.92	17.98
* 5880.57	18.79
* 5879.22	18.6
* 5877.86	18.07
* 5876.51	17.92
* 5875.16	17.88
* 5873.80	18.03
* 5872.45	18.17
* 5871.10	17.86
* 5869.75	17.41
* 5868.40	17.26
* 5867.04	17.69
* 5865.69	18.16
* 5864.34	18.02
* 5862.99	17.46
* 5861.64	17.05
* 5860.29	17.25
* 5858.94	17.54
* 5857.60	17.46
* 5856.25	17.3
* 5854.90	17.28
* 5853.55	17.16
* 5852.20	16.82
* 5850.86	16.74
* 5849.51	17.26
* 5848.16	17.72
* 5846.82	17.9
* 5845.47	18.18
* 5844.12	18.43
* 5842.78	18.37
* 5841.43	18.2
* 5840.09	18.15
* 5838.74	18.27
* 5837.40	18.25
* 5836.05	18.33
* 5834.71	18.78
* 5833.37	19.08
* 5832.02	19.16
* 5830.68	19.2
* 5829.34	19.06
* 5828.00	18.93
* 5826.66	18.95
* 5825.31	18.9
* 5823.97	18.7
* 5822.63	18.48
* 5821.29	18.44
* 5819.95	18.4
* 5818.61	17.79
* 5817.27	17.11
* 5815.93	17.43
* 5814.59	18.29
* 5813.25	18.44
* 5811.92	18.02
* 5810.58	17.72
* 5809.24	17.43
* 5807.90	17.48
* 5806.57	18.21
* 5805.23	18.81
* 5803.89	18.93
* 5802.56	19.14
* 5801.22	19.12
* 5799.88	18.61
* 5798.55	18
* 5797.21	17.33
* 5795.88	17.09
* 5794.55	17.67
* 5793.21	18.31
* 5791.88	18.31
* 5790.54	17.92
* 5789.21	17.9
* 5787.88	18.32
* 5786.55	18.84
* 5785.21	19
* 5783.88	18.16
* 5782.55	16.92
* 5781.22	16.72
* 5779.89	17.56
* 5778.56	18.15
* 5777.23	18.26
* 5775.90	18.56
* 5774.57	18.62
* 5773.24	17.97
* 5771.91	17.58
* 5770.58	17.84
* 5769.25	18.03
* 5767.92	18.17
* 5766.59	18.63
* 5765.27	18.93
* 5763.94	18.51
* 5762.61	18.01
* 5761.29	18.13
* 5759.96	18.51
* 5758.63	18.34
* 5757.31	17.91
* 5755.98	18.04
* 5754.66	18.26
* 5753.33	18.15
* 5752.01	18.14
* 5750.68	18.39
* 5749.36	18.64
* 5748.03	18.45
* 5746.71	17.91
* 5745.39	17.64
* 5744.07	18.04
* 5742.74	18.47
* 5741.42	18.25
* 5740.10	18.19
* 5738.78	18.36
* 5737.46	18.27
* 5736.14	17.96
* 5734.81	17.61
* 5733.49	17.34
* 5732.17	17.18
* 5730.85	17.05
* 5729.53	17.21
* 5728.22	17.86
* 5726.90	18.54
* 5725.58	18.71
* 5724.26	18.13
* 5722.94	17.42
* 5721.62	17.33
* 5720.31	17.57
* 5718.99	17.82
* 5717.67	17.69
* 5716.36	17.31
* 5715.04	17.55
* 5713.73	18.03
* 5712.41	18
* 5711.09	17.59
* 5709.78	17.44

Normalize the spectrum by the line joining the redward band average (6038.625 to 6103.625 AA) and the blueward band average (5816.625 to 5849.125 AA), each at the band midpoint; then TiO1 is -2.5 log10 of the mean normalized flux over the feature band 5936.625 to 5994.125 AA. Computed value 0.02 mag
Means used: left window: 18.4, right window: 18.3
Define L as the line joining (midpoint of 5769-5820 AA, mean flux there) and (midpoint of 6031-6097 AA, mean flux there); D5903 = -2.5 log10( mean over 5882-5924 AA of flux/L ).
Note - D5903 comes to 0.14 mag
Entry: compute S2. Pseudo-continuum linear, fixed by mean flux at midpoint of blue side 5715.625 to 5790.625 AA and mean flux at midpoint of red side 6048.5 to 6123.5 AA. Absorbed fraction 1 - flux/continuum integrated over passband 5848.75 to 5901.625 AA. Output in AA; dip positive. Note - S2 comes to 4.63 AA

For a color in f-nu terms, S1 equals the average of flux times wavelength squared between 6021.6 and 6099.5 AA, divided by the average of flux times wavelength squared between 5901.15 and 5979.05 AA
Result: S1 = 1.1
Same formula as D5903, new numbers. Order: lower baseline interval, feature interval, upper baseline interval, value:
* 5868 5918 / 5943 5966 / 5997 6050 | -0.06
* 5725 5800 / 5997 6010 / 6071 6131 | 0.08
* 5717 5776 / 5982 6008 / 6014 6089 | 0.05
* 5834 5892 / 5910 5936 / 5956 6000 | 0.02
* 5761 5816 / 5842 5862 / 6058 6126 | 0.04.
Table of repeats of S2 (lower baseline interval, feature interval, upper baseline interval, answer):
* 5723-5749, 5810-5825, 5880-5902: -1.65 AA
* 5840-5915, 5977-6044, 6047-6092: 0.41 AA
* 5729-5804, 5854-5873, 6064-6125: 0.52 AA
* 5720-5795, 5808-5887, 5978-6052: 0.62 AA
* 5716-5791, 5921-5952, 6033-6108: 0.76 AA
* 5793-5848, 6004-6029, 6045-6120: 1.50 AA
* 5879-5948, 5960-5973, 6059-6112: -1.08 AA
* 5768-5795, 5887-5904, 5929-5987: 3.40 AA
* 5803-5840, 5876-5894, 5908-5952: 2.30 AA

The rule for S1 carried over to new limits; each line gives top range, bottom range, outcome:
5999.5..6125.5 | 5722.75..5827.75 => 1.09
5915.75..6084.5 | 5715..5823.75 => 1.08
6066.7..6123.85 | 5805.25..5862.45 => 1.09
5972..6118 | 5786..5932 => 1.09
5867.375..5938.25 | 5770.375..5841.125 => 0.95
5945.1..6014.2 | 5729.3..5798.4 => 1.06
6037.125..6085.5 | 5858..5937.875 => 1.16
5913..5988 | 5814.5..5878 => 1.03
